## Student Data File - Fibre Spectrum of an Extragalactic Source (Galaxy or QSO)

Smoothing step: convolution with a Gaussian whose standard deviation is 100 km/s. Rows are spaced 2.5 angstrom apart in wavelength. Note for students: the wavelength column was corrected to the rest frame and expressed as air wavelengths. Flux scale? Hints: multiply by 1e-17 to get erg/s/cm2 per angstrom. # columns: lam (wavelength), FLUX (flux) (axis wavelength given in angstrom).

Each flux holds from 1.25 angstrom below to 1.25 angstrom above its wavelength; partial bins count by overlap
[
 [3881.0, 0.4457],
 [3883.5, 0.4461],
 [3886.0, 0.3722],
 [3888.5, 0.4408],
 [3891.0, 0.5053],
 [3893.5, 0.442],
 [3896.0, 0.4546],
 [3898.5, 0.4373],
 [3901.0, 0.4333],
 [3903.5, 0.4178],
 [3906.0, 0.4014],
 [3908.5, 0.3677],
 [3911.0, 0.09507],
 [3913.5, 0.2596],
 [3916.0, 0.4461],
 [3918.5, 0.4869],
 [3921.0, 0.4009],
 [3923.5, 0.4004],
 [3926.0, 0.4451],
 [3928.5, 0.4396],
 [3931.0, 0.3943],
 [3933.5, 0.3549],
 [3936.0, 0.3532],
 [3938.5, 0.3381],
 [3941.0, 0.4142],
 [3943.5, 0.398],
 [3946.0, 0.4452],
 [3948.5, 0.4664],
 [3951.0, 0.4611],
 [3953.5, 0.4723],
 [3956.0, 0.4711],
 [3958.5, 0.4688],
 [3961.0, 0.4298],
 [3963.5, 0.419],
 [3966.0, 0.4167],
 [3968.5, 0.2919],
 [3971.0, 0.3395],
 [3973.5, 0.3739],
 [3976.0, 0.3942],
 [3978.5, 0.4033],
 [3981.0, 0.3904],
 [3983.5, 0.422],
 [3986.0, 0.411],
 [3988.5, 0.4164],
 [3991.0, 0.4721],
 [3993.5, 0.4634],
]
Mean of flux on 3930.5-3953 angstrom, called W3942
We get 0.405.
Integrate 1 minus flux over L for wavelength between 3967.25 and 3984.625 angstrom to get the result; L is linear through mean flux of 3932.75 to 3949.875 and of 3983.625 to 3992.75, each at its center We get 2.1 angstrom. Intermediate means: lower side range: 0.397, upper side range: 0.433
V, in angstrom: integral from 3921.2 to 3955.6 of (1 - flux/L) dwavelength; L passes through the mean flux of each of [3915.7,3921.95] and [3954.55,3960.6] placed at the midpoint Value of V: 3.1 angstrom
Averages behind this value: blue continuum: 0.447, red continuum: 0.464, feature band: 0.415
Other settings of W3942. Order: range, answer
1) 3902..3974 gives 0.396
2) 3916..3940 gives 0.404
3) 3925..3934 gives 0.412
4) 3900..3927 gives 0.377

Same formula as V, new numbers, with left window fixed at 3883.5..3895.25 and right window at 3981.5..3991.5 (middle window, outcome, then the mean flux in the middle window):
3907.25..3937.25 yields 4.5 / 0.37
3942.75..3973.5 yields 0.5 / 0.422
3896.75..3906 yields 0.3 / 0.427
